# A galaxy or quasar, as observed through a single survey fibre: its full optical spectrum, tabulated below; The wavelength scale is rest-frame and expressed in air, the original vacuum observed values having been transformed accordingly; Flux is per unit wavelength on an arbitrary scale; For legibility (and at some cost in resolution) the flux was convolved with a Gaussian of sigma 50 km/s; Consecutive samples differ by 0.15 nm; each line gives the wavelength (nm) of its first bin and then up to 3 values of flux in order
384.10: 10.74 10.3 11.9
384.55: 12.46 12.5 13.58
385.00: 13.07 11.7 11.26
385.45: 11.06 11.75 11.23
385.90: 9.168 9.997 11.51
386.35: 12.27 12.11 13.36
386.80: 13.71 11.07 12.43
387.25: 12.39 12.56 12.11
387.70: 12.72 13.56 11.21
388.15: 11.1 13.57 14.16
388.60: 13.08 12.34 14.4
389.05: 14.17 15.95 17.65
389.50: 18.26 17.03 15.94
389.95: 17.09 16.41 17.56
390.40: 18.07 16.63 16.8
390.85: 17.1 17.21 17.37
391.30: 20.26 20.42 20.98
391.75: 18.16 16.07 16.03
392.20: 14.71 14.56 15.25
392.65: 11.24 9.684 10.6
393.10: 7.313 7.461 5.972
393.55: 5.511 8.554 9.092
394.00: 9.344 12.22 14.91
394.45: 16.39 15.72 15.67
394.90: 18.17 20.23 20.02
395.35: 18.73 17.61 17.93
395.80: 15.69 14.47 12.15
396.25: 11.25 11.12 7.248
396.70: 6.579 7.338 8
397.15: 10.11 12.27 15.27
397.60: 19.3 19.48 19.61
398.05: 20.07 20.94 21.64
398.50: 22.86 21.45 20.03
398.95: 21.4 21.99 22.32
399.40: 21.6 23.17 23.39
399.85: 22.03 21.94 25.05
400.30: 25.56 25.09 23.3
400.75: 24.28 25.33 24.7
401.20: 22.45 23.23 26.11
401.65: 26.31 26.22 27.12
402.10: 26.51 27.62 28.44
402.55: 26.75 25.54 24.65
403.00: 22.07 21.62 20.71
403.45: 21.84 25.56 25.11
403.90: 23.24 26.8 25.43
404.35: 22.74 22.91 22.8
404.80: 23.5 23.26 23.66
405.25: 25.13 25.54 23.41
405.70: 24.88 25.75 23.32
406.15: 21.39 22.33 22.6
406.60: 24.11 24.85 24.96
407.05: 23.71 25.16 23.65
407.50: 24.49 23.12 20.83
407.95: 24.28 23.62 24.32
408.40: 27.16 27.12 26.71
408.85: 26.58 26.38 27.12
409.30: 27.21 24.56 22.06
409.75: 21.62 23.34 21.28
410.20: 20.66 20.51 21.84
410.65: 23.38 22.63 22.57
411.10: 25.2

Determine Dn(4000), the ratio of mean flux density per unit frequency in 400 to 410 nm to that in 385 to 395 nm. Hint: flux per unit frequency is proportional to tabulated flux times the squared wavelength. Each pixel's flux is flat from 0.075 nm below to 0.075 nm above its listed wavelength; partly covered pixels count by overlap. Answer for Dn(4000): 1.93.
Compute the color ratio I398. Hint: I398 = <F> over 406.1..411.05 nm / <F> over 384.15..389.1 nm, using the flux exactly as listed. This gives 1.95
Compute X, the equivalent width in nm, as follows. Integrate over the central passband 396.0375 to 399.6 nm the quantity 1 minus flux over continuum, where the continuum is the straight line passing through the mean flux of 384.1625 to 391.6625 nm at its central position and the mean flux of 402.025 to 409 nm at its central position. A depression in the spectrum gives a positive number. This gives 0.63 nm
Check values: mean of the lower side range 14.1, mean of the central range 16.5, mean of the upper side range 24.4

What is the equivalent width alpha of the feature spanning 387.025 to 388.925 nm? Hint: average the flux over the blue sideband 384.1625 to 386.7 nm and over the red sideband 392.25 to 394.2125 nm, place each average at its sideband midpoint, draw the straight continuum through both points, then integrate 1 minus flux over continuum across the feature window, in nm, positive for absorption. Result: -0.28 nm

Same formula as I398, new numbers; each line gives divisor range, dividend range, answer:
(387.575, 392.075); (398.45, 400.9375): 1.43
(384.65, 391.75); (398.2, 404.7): 1.67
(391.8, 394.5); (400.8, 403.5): 2.18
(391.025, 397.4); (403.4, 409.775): 1.81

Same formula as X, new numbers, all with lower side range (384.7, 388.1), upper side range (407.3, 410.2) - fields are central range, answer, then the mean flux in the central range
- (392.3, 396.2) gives 0.76 nm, 13.2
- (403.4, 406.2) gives -0.23 nm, 24.1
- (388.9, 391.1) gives -0.44 nm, 16.8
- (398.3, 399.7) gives -0.22 nm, 21.9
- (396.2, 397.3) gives 0.54 nm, 8.99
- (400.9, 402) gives -0.26 nm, 25.1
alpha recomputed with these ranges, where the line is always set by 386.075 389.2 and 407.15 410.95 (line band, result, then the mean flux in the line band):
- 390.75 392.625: -0.30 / 17.2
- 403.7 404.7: -0.13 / 24.2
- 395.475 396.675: 0.29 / 13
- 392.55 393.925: 0.63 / 8.51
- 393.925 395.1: 0.08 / 15.2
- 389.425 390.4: -0.22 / 17.1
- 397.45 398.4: -0.08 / 19.7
